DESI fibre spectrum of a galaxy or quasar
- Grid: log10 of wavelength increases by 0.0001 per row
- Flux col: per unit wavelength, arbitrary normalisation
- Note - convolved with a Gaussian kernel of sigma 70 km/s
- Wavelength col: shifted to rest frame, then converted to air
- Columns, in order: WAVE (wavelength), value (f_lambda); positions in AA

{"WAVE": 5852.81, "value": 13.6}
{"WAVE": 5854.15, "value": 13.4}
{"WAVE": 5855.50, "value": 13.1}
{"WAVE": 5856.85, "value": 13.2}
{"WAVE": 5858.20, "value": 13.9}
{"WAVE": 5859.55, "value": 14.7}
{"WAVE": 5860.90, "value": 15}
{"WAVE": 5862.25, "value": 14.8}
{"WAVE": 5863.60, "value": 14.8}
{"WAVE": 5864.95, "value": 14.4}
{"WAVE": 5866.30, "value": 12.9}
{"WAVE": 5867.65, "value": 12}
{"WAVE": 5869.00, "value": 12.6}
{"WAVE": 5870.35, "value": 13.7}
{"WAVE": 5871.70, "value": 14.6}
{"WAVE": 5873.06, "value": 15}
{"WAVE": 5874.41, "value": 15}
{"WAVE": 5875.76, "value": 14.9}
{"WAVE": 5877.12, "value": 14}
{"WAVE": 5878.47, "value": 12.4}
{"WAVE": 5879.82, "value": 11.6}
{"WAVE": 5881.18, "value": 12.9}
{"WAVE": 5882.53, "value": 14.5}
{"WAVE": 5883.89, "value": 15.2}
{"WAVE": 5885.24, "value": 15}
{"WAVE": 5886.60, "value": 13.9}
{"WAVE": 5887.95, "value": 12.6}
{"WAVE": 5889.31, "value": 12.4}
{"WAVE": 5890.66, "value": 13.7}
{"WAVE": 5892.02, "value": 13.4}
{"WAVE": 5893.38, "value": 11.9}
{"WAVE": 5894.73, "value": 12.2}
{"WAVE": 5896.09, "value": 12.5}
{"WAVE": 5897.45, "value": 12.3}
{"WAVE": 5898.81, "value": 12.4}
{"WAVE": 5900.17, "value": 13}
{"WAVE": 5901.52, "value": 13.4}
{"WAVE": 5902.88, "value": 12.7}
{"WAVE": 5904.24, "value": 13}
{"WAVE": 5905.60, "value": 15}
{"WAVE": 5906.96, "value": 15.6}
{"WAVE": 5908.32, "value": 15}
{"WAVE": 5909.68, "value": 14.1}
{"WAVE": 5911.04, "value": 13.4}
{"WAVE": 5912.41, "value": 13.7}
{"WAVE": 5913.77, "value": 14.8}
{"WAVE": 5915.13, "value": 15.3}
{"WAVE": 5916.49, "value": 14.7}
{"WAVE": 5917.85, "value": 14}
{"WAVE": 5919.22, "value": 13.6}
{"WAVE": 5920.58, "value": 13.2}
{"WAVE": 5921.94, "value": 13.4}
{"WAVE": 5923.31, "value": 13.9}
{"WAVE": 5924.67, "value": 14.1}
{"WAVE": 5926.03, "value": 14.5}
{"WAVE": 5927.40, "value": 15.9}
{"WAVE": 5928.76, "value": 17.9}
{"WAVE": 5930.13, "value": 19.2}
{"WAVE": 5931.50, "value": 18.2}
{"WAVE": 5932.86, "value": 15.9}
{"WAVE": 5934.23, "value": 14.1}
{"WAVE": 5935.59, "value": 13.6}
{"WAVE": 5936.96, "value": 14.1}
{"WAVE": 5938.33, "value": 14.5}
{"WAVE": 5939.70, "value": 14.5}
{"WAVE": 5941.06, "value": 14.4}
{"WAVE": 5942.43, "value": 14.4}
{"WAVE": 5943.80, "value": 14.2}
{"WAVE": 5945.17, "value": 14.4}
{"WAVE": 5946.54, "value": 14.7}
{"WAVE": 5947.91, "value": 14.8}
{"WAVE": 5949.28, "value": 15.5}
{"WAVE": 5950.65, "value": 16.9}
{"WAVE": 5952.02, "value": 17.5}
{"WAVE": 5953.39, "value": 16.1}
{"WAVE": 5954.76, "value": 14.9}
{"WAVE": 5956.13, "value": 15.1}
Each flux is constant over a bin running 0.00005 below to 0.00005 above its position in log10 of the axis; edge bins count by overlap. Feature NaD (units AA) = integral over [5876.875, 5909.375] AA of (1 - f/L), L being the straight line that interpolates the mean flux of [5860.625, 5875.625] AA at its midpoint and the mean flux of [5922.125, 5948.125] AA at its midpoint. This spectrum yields 2.5 AA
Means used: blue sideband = 14.1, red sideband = 15.1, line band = 13.4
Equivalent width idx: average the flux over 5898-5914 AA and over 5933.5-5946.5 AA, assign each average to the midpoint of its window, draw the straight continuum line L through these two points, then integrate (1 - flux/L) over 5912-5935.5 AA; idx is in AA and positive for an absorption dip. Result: -1.7 AA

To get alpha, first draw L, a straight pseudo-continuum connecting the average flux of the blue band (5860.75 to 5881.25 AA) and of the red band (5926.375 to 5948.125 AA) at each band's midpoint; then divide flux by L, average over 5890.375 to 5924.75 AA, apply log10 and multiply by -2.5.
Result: 0.08 mag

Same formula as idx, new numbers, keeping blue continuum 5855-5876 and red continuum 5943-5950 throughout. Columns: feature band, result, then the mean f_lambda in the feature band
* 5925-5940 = -1.1 AA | 15.7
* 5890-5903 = 1.4 AA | 12.8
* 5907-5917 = -0.1 AA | 14.5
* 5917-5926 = 0.5 AA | 13.8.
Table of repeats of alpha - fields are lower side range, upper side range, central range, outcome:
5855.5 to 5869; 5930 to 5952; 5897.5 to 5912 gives 0.068 mag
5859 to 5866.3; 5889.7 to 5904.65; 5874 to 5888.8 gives -0.015 mag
